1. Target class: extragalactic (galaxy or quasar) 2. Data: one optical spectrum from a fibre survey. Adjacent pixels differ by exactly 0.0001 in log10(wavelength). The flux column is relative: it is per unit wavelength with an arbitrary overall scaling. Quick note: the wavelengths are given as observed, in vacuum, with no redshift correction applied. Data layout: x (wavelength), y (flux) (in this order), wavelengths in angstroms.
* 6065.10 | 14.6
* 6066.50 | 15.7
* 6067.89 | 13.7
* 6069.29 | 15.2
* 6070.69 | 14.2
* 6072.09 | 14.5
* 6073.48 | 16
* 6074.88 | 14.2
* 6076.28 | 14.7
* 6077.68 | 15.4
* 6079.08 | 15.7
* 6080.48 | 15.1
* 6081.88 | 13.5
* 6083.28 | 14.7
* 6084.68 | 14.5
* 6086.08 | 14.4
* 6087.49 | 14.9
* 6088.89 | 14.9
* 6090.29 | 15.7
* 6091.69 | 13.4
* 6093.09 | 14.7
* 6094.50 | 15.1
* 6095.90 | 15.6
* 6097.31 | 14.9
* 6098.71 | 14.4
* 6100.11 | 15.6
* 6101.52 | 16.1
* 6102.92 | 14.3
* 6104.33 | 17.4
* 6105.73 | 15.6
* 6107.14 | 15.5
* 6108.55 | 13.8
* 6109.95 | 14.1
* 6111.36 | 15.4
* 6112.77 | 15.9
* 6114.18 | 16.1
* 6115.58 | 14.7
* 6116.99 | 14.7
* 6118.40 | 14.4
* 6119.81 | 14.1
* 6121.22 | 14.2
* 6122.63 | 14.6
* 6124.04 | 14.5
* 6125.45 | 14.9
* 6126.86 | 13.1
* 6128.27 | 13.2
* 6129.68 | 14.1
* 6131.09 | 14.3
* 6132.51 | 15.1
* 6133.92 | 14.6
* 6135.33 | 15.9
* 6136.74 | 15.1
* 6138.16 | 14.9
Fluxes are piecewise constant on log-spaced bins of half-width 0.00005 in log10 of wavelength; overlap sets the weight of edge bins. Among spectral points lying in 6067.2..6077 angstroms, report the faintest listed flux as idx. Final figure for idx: 13.7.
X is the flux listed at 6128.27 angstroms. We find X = 13.2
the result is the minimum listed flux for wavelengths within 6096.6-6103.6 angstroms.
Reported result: 14.3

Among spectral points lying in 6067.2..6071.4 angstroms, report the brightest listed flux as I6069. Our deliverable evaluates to 15.2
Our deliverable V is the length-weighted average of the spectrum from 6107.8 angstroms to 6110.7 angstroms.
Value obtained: 14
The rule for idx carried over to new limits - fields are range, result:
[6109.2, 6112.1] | 14.1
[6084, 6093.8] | 13.4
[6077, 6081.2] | 15.1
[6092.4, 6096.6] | 14.7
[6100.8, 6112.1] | 13.8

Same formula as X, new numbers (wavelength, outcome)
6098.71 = 14.4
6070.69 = 14.2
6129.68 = 14.1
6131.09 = 14.3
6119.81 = 14.1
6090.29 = 15.7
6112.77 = 15.9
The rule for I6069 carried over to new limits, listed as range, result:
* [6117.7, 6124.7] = 14.6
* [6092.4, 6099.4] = 15.6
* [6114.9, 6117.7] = 14.7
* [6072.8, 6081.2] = 16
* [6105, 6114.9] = 16.1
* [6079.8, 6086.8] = 15.1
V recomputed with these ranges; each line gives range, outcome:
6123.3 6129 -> 13.9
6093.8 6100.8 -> 15.1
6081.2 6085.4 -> 14.2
